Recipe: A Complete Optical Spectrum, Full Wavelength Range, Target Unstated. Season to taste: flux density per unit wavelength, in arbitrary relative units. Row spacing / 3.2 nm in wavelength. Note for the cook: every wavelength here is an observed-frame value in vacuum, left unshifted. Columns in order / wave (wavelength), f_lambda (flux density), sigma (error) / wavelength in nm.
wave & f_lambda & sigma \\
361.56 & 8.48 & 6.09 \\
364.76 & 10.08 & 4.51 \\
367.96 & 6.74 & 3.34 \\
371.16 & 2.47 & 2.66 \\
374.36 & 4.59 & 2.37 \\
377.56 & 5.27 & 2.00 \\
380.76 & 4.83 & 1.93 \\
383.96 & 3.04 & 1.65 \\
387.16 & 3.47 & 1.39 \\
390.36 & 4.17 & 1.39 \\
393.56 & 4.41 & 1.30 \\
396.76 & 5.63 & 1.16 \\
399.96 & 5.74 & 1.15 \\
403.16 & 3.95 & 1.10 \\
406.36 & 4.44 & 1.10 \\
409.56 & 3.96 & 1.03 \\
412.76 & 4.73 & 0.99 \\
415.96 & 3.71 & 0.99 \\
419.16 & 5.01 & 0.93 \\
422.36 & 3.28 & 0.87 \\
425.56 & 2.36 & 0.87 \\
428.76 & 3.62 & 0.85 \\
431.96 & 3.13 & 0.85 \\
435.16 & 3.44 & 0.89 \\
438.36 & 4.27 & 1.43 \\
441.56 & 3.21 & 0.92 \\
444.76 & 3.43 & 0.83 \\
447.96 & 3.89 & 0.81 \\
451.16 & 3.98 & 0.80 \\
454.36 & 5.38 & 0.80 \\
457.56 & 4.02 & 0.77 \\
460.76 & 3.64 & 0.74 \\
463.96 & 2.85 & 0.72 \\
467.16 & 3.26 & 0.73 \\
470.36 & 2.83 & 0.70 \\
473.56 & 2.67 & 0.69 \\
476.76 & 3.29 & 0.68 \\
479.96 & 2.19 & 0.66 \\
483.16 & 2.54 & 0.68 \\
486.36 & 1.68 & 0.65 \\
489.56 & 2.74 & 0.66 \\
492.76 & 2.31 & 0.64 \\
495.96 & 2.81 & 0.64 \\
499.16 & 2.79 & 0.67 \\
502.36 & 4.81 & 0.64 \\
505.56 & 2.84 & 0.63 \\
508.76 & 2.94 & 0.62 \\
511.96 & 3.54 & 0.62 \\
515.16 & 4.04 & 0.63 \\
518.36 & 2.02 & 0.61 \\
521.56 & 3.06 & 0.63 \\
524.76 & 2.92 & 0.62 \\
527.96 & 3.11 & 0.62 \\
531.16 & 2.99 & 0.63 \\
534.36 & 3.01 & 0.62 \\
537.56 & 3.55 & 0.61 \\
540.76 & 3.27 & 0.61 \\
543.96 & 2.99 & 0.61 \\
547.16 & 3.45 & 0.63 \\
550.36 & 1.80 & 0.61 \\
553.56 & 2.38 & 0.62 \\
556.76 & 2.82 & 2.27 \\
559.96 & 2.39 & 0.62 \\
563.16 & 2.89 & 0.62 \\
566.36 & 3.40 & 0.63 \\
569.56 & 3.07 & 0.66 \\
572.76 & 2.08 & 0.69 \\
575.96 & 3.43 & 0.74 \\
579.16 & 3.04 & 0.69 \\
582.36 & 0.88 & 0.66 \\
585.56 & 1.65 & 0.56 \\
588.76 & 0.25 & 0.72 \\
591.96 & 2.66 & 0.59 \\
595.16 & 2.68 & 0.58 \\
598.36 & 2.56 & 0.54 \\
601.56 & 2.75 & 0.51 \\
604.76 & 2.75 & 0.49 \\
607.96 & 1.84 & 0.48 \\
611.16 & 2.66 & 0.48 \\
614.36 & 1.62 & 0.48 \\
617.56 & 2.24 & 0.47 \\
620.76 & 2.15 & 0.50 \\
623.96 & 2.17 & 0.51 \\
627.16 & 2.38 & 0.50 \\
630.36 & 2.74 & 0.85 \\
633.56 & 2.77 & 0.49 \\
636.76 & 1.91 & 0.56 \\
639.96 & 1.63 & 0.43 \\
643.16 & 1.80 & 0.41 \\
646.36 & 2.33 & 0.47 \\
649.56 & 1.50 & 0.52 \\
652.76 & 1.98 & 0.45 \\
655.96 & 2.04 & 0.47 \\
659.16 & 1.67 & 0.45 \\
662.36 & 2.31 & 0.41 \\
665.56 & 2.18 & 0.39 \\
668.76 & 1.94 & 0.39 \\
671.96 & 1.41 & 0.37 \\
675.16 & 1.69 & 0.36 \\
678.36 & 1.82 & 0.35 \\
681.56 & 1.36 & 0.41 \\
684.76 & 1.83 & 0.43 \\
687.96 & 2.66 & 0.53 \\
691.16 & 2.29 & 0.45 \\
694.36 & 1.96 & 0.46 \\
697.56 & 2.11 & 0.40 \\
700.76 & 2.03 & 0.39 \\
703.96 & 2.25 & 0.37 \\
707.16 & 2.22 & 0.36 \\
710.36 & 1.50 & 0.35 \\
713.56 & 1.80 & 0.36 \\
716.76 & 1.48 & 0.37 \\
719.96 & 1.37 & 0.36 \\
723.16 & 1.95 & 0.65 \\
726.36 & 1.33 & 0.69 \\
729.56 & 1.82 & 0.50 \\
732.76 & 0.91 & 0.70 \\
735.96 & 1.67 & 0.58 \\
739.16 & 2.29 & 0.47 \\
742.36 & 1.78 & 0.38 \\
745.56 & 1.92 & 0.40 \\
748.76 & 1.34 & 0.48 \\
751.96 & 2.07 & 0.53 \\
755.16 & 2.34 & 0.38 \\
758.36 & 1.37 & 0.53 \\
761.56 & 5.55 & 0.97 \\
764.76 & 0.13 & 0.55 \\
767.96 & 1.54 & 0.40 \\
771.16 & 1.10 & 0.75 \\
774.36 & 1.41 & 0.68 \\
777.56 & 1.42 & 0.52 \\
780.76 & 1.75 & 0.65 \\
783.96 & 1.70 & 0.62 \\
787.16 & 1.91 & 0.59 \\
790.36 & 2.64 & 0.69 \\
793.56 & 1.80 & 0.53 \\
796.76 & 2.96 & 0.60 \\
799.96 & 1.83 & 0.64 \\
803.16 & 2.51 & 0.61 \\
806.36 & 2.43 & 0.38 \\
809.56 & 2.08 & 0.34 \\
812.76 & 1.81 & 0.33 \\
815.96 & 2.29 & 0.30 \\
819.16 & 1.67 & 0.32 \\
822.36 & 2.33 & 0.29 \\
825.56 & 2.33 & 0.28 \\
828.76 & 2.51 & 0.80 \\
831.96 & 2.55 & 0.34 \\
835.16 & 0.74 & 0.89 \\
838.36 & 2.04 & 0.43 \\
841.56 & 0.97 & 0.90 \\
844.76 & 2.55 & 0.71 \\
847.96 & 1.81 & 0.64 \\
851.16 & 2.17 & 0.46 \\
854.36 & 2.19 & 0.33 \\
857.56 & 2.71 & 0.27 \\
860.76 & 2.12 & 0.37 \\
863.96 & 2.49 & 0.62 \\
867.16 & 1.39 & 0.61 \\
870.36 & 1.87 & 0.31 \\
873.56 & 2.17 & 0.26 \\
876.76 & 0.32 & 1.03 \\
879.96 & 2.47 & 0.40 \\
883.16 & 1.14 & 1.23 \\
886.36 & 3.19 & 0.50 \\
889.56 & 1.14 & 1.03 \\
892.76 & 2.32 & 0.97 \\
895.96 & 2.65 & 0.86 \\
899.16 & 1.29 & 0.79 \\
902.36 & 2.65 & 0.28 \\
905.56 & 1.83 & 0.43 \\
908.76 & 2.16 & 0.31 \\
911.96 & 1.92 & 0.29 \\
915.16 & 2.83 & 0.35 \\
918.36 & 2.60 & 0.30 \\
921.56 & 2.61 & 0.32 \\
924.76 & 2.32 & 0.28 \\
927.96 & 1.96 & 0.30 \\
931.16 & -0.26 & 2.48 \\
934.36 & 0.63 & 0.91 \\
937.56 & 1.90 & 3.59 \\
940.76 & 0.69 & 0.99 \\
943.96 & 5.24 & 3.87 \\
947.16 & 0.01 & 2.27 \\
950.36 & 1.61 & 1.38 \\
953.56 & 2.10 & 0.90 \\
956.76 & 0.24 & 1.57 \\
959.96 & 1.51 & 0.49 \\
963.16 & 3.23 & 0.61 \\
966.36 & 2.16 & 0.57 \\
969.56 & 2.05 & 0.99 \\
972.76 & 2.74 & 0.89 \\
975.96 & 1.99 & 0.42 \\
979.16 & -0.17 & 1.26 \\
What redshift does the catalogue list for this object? 1.04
